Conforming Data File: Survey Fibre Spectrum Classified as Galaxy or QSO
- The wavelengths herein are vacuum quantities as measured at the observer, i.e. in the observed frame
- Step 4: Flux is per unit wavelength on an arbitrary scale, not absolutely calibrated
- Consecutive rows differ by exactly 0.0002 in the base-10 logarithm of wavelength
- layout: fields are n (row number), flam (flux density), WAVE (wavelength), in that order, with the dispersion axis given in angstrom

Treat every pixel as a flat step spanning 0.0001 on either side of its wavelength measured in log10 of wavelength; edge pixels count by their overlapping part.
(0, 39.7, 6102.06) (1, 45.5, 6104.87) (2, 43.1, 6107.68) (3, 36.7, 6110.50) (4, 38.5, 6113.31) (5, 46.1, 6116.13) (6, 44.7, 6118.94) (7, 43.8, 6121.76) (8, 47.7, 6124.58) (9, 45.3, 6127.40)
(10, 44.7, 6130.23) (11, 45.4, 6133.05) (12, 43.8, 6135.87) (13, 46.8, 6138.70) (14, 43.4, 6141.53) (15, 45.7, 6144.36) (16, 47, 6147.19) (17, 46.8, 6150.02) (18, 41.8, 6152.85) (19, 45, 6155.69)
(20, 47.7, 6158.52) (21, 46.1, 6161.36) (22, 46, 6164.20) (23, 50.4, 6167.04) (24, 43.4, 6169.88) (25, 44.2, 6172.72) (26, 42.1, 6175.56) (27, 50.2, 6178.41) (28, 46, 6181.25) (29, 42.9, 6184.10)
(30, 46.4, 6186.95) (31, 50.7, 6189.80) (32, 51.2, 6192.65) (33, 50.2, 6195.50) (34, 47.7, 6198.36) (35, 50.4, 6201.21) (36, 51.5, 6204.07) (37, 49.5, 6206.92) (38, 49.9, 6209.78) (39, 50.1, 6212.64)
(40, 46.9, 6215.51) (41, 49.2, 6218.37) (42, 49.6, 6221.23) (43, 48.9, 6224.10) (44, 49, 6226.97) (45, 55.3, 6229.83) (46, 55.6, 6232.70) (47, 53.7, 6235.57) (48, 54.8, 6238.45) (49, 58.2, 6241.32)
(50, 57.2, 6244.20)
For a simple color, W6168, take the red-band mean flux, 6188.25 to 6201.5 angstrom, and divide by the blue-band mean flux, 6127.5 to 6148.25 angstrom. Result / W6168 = 1.11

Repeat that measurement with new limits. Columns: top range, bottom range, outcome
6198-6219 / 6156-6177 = 1.08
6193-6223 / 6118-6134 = 1.09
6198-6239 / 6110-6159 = 1.14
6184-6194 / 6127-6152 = 1.07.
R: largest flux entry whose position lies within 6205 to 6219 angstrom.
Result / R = 50.1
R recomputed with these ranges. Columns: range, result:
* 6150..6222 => 51.5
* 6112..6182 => 50.4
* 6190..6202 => 51.2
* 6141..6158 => 47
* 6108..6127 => 47.7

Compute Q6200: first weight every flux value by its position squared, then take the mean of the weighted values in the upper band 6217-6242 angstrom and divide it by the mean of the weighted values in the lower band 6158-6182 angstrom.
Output 1.16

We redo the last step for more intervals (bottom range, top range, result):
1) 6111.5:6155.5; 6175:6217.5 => 1.11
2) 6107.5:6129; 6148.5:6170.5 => 1.08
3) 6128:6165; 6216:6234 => 1.15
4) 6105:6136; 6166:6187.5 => 1.06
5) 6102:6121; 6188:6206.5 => 1.22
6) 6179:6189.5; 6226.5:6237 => 1.19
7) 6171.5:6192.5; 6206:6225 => 1.07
